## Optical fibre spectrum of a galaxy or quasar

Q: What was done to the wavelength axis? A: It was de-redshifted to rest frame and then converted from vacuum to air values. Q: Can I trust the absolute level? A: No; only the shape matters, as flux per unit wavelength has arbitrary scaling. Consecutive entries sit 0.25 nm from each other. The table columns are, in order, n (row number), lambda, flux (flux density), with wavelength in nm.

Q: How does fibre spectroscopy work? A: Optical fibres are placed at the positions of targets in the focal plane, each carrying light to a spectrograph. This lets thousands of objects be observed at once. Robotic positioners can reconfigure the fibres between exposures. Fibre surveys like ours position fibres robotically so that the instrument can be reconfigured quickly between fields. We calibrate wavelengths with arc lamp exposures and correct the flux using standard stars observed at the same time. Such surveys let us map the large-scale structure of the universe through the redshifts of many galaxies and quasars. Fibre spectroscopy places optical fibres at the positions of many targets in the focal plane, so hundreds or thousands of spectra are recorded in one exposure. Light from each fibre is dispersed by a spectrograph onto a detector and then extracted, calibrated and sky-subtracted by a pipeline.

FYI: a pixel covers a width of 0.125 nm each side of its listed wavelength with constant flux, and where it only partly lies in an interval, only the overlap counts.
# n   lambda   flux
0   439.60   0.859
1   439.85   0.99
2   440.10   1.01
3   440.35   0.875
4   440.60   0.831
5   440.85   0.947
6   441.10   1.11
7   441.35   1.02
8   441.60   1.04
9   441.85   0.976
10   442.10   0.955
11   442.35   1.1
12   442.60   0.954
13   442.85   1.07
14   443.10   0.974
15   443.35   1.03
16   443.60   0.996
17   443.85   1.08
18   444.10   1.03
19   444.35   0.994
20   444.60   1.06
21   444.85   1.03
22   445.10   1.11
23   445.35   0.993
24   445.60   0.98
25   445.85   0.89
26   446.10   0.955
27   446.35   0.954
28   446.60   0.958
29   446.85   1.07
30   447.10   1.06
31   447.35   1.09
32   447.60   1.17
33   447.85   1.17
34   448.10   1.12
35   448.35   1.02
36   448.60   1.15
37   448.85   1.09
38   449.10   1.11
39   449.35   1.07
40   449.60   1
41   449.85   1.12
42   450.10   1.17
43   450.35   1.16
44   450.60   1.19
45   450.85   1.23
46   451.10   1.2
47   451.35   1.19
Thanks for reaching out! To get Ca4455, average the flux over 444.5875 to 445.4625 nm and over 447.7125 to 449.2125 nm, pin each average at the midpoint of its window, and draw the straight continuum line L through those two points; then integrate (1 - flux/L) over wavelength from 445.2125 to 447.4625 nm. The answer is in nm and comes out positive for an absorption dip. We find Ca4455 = 0.16 nm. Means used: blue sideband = 1.05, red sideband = 1.11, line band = 0.995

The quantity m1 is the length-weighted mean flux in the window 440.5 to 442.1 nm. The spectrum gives 0.987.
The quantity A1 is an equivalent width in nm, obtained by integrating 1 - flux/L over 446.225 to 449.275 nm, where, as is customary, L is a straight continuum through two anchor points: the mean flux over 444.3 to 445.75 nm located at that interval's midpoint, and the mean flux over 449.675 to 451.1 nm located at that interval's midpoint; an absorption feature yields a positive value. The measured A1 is 0.06 nm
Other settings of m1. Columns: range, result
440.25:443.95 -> 0.997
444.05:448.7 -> 1.04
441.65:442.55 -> 1.01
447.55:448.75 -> 1.12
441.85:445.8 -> 1.02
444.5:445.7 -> 1.04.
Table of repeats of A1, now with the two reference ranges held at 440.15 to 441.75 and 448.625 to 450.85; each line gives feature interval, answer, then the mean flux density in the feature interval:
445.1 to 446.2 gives 0.083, 0.972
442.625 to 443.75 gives -0.003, 1.01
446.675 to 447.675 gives -0.008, 1.09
